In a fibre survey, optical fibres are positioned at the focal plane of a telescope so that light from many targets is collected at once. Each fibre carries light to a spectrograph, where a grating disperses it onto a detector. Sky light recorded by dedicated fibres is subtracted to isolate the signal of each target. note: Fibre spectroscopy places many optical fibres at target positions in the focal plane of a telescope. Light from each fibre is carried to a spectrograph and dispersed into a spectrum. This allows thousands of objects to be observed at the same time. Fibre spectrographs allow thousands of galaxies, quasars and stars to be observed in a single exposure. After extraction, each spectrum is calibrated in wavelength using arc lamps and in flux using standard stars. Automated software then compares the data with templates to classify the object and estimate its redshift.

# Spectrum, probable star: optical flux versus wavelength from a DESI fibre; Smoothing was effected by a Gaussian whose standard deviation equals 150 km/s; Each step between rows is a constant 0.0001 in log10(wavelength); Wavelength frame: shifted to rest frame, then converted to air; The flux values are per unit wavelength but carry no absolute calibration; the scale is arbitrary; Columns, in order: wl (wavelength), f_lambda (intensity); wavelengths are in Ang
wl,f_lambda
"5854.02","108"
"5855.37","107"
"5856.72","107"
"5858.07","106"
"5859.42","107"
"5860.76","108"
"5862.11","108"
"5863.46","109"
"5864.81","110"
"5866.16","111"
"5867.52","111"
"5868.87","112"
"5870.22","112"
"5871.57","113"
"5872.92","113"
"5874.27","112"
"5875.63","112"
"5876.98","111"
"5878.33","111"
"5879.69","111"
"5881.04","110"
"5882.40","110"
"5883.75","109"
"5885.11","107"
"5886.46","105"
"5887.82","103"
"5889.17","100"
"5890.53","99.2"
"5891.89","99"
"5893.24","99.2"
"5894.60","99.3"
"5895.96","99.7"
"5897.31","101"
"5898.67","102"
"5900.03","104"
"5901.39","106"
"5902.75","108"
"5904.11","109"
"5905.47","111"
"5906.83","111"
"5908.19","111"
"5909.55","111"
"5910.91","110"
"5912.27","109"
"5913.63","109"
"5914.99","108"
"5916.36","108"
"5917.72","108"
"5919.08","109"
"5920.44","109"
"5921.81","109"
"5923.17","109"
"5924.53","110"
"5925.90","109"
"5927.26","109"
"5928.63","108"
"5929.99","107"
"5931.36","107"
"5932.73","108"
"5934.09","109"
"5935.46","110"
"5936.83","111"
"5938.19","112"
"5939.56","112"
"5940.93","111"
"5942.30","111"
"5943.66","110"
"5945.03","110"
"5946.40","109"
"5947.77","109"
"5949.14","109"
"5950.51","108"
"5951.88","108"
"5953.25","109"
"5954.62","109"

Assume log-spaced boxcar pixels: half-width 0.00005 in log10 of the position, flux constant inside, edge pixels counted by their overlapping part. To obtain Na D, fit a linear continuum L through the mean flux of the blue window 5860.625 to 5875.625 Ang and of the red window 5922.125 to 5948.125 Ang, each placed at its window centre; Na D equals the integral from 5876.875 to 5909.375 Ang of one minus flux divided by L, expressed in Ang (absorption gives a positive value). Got 1.4 Ang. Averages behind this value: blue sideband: 111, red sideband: 110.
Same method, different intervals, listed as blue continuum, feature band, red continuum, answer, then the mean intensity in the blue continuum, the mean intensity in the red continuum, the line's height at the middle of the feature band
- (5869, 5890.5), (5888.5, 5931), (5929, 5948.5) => 1.1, 109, 110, 109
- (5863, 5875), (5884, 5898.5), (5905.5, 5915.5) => 1.2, 111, 110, 111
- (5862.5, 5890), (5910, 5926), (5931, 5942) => 0.1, 110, 110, 110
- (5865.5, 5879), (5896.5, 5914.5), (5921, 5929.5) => 0.4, 112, 109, 110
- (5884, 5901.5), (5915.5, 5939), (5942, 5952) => -0.5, 102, 109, 107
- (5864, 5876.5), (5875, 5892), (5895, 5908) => 0.4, 112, 106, 109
